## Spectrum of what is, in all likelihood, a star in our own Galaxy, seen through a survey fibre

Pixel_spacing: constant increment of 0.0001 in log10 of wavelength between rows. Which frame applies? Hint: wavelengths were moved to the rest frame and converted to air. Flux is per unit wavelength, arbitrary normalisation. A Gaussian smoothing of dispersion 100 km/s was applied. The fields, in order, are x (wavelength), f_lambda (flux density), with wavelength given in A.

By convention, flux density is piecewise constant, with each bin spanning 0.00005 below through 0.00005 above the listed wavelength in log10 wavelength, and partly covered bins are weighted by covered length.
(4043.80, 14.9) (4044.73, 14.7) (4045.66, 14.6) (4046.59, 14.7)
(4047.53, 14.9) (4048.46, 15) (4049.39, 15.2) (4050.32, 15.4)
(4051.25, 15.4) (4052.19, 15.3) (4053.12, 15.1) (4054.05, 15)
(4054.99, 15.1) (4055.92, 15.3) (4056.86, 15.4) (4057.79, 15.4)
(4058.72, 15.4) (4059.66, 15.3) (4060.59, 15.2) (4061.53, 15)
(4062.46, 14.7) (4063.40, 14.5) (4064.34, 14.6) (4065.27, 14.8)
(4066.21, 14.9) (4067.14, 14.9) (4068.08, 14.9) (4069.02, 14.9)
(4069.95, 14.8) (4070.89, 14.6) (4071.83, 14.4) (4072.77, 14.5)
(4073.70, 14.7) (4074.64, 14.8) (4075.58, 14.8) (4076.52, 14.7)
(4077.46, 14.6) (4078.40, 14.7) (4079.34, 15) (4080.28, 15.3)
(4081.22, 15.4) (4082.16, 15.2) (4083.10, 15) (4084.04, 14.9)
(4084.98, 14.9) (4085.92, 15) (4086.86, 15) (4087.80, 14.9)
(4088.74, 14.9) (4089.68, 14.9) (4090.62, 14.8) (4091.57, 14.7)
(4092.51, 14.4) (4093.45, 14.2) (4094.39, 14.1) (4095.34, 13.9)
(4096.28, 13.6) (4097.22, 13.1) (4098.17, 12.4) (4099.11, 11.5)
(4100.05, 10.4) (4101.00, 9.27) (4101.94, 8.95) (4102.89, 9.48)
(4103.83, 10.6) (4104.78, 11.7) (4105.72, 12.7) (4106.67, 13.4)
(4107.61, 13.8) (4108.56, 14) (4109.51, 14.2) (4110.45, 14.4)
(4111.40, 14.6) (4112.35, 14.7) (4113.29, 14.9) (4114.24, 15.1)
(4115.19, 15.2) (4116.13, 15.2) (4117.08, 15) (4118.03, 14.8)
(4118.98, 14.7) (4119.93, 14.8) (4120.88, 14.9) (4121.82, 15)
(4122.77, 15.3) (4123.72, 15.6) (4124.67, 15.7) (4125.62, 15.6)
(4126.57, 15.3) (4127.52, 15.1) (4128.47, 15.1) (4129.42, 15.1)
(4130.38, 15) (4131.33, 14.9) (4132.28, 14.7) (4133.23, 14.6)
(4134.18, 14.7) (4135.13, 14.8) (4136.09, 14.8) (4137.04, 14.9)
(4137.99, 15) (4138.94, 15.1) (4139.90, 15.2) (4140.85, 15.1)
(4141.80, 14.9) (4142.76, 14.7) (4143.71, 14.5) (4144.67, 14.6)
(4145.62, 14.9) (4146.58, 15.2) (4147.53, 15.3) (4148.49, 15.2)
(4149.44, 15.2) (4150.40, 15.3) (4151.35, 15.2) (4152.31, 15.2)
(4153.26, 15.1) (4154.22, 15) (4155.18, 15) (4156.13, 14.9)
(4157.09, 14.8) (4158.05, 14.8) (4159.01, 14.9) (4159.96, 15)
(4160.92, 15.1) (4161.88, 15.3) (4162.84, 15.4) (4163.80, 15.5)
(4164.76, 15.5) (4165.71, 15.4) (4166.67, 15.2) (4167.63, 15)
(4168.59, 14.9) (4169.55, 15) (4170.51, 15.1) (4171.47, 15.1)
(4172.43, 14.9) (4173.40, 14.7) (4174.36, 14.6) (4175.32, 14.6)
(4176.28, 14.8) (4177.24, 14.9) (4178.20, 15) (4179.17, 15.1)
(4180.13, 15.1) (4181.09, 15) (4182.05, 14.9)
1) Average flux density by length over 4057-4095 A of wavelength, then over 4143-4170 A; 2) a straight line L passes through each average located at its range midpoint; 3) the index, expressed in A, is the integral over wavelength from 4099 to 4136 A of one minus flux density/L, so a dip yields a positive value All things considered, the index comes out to 2.4 A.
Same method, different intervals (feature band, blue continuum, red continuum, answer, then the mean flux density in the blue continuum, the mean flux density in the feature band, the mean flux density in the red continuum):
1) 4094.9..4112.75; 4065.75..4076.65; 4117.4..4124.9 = 3.00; 14.7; 12.4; 15.1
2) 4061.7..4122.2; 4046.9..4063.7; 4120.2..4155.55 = 3.92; 15.1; 14.1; 15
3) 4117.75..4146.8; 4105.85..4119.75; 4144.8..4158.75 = -0.38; 14.5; 15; 15.1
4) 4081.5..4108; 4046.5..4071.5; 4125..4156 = 3.06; 15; 13.3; 15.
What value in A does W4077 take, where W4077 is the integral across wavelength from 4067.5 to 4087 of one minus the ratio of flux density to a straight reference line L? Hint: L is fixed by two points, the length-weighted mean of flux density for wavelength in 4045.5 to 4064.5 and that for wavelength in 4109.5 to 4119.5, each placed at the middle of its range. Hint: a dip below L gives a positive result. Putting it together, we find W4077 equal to 0.17 A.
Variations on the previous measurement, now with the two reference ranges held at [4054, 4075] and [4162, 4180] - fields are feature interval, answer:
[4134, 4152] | 0.0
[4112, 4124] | 0.0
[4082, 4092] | 0.0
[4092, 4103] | 2.0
